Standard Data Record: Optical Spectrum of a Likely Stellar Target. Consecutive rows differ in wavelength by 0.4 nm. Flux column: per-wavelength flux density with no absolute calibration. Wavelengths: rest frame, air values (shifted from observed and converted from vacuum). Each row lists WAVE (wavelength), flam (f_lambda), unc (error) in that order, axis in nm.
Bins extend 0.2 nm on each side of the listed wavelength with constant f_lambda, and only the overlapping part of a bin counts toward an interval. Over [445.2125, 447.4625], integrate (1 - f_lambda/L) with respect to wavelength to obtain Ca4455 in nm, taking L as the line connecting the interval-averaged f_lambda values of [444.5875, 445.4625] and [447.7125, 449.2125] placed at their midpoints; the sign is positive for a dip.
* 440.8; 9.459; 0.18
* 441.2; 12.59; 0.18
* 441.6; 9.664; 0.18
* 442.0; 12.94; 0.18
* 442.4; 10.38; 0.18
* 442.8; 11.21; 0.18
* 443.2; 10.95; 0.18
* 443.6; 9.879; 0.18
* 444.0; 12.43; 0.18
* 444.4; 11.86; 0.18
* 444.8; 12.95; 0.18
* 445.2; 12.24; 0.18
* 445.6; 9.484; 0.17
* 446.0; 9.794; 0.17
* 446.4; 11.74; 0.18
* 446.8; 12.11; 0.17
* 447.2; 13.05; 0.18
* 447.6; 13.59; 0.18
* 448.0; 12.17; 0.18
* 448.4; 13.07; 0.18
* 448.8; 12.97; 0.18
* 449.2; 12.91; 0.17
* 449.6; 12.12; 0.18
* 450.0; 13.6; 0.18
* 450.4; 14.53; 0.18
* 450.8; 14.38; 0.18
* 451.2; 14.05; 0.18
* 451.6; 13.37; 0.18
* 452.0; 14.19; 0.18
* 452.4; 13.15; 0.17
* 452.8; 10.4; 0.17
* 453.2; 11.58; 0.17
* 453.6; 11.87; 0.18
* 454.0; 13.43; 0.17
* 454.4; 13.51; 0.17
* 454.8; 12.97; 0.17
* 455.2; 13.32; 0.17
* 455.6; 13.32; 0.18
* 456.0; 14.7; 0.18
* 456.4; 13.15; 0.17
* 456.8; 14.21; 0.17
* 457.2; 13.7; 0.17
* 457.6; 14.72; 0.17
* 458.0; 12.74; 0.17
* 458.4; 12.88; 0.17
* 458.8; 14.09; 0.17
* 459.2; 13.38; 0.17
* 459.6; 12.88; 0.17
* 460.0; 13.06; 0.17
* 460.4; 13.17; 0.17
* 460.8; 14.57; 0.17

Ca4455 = 0.207 nm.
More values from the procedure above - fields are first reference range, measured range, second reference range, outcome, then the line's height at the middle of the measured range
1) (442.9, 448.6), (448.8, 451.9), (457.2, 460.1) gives -0.29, 12.4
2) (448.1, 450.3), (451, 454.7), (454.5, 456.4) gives 0.13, 13.3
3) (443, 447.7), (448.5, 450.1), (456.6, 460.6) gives -0.09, 12.2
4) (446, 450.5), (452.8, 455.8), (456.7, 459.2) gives 0.14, 13.3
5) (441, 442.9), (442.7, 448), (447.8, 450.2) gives 0.18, 12.1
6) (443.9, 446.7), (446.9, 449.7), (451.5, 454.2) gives -0.22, 11.9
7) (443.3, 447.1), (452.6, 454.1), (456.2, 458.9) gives 0.14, 12.9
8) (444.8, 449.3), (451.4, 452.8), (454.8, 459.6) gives -0.03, 12.9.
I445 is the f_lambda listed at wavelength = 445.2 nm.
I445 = 12.24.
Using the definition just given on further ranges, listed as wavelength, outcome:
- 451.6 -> 13.37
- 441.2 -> 12.59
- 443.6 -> 9.879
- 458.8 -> 14.09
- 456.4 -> 13.15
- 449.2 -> 12.91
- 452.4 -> 13.15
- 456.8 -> 14.21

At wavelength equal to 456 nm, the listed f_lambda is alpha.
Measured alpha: 14.7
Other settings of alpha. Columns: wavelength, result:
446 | 9.794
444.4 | 11.86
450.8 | 14.38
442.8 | 11.21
